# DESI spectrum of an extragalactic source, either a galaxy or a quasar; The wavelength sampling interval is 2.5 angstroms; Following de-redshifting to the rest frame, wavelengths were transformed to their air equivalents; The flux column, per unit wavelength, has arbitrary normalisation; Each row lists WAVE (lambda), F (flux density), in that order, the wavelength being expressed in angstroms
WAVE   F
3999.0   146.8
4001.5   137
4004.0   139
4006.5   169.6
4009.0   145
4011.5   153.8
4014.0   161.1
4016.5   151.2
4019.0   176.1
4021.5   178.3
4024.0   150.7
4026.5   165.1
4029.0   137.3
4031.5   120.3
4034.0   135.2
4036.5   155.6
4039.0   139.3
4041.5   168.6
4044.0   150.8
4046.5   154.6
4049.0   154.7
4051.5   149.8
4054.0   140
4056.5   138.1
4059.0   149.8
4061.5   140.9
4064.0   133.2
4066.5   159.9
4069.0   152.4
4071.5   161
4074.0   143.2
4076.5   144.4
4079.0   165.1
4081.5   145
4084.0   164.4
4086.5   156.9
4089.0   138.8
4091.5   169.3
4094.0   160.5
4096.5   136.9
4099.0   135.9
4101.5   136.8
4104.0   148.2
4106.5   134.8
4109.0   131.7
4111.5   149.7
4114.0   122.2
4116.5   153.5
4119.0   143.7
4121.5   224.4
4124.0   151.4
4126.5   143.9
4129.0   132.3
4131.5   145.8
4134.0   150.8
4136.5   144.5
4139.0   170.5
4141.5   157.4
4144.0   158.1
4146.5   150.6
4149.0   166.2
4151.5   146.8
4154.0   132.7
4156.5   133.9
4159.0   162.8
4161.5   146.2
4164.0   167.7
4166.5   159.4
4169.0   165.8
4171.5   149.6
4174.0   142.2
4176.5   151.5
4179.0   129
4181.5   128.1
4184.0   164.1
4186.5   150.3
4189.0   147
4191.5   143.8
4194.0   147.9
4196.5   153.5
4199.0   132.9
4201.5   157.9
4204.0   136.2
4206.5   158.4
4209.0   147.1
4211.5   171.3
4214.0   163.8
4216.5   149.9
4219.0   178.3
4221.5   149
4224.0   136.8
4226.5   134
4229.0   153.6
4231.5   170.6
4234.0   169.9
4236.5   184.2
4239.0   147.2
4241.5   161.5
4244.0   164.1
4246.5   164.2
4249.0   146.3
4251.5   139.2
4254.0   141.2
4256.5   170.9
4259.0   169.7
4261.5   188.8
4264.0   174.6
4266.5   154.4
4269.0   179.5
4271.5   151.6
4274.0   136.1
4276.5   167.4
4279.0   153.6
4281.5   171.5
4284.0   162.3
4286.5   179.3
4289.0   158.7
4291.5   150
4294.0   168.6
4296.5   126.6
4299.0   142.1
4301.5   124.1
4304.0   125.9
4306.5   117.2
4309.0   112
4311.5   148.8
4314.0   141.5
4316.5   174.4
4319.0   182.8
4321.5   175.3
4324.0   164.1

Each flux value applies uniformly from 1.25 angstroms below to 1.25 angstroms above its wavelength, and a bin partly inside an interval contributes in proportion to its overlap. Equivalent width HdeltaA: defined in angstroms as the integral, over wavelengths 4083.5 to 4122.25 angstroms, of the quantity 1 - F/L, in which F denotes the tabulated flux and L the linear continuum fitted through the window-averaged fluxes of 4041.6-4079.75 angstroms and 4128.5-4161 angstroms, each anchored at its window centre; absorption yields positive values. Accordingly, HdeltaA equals 0.2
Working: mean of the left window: 150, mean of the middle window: 149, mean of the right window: 151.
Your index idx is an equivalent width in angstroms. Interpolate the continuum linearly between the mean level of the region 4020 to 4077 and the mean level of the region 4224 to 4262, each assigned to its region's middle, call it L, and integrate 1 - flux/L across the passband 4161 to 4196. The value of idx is 1.4 angstroms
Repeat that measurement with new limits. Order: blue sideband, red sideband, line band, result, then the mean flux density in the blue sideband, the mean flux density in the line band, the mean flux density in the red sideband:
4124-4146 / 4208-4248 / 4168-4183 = 1.0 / 150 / 144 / 159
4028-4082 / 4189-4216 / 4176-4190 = 0.6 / 147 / 145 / 151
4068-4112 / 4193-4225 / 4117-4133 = -0.7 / 149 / 157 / 153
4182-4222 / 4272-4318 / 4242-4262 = -1.2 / 153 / 160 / 148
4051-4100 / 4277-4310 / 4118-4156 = -1.5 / 149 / 154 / 146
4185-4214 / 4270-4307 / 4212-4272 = -4.1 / 150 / 160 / 150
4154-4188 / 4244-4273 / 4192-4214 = 0.4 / 149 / 151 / 162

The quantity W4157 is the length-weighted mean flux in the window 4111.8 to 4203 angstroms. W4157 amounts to 151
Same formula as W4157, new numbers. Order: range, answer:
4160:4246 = 153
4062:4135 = 149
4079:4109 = 148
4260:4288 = 165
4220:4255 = 155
